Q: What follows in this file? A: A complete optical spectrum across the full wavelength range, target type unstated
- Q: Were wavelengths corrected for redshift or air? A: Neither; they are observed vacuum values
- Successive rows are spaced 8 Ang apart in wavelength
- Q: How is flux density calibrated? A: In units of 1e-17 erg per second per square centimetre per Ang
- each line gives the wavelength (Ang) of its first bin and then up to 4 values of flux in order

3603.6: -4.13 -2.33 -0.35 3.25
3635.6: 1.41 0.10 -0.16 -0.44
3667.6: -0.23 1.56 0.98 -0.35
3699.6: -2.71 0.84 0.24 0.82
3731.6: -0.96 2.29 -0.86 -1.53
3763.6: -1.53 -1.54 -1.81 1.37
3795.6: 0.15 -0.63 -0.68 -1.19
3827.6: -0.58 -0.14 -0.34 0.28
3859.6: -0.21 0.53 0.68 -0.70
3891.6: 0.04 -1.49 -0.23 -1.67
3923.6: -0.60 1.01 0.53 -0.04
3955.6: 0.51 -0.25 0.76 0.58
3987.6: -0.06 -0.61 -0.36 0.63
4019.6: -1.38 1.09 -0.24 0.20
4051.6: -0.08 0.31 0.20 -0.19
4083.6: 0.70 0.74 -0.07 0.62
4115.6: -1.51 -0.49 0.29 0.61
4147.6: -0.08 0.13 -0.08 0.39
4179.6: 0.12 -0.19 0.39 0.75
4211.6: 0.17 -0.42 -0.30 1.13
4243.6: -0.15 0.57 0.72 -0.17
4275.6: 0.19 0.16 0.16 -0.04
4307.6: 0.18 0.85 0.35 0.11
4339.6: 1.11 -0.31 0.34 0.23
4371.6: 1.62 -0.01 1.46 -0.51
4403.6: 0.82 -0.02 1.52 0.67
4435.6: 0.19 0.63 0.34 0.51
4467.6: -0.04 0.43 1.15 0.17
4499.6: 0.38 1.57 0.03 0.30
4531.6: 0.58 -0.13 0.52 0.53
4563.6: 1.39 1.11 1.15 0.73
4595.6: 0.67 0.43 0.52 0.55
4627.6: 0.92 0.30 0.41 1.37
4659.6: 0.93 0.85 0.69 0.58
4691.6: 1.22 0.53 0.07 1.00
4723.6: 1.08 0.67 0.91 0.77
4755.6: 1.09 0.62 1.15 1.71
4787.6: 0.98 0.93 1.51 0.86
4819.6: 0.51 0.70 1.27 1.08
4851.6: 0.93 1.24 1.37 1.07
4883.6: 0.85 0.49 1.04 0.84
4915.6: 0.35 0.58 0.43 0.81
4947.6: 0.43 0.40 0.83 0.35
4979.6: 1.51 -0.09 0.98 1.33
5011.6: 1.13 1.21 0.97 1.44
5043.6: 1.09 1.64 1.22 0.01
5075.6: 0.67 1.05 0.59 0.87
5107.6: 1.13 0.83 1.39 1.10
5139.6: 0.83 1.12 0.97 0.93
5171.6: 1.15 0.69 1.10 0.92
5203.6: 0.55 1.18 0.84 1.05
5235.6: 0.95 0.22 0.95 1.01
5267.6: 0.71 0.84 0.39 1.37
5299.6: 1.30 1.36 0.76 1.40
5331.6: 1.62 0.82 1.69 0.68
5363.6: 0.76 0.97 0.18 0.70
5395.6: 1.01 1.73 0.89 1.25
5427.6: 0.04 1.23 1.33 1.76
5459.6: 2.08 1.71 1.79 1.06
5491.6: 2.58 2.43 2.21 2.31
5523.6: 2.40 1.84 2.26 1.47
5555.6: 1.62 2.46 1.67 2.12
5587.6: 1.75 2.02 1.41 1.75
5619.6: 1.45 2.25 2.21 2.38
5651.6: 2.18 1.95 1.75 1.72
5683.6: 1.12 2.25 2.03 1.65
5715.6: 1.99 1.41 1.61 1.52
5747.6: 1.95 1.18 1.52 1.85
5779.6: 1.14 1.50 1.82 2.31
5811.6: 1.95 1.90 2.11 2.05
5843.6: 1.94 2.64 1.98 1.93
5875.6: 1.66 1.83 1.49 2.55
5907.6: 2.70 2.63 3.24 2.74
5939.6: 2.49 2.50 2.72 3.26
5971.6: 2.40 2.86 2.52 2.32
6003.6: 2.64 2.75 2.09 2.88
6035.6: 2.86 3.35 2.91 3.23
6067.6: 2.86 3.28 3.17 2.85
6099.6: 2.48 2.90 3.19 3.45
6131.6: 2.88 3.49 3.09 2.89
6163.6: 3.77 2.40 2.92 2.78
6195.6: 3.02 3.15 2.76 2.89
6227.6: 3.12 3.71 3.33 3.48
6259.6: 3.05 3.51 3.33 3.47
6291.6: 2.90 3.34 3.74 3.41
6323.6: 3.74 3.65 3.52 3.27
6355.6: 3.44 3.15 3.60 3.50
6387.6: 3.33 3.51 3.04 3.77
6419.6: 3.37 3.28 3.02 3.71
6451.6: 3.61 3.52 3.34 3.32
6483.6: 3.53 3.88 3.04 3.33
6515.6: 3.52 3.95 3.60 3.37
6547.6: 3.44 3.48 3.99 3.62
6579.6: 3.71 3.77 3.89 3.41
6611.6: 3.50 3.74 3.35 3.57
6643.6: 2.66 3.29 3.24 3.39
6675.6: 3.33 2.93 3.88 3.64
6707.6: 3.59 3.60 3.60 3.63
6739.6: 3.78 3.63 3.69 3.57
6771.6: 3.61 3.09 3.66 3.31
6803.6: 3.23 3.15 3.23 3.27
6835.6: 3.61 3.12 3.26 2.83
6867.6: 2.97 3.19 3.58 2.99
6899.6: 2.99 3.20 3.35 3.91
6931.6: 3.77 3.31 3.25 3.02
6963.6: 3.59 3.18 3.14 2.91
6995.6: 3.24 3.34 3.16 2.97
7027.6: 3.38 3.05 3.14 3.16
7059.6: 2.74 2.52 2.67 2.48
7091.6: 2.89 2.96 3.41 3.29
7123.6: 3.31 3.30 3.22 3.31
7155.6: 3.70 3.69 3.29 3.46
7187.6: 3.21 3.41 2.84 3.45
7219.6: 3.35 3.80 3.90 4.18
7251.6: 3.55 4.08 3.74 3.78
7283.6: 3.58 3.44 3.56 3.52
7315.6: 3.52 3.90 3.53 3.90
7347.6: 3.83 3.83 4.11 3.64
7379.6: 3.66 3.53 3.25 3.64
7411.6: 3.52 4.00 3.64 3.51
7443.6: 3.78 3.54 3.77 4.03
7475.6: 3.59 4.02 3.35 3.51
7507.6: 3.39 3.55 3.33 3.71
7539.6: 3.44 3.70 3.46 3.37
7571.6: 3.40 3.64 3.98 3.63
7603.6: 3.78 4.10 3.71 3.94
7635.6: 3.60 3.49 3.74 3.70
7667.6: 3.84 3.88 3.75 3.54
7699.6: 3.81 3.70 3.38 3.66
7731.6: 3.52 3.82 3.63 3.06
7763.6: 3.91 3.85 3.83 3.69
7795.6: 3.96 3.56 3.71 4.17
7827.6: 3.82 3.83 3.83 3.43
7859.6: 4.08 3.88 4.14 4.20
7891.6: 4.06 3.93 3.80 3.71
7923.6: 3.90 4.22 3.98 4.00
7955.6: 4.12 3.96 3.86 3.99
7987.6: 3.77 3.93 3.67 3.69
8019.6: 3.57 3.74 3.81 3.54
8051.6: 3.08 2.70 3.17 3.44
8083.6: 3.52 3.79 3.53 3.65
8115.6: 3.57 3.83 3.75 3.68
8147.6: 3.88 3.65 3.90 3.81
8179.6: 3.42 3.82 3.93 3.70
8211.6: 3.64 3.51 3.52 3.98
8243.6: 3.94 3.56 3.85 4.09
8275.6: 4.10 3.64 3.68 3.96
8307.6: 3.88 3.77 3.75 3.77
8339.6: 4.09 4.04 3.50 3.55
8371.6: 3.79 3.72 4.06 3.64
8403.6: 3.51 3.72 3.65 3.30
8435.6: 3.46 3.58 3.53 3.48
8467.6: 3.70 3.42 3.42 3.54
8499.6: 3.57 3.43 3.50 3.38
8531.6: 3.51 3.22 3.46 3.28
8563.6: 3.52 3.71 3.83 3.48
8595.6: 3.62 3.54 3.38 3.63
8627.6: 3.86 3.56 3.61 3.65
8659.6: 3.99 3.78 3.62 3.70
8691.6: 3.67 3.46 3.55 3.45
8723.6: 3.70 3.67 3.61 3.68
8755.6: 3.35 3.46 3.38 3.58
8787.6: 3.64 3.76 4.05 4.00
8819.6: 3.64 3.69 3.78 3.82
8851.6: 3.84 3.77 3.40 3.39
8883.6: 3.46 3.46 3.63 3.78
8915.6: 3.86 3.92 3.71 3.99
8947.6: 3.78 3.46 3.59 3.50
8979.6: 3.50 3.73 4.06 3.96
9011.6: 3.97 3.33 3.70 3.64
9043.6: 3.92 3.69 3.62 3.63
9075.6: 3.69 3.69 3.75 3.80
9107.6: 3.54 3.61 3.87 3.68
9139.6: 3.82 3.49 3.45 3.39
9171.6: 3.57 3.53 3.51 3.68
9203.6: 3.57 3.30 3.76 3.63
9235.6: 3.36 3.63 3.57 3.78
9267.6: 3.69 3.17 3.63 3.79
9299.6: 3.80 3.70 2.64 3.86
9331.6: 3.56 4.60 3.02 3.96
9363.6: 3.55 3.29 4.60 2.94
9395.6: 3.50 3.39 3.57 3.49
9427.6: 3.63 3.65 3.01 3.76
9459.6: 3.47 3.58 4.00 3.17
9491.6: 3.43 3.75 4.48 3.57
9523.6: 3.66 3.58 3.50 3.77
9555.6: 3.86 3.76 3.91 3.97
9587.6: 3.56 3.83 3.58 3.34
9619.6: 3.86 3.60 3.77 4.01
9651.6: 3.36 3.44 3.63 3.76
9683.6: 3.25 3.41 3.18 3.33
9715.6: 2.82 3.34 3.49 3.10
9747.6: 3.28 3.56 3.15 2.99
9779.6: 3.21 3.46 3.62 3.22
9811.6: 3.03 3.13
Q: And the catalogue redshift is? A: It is 0.37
